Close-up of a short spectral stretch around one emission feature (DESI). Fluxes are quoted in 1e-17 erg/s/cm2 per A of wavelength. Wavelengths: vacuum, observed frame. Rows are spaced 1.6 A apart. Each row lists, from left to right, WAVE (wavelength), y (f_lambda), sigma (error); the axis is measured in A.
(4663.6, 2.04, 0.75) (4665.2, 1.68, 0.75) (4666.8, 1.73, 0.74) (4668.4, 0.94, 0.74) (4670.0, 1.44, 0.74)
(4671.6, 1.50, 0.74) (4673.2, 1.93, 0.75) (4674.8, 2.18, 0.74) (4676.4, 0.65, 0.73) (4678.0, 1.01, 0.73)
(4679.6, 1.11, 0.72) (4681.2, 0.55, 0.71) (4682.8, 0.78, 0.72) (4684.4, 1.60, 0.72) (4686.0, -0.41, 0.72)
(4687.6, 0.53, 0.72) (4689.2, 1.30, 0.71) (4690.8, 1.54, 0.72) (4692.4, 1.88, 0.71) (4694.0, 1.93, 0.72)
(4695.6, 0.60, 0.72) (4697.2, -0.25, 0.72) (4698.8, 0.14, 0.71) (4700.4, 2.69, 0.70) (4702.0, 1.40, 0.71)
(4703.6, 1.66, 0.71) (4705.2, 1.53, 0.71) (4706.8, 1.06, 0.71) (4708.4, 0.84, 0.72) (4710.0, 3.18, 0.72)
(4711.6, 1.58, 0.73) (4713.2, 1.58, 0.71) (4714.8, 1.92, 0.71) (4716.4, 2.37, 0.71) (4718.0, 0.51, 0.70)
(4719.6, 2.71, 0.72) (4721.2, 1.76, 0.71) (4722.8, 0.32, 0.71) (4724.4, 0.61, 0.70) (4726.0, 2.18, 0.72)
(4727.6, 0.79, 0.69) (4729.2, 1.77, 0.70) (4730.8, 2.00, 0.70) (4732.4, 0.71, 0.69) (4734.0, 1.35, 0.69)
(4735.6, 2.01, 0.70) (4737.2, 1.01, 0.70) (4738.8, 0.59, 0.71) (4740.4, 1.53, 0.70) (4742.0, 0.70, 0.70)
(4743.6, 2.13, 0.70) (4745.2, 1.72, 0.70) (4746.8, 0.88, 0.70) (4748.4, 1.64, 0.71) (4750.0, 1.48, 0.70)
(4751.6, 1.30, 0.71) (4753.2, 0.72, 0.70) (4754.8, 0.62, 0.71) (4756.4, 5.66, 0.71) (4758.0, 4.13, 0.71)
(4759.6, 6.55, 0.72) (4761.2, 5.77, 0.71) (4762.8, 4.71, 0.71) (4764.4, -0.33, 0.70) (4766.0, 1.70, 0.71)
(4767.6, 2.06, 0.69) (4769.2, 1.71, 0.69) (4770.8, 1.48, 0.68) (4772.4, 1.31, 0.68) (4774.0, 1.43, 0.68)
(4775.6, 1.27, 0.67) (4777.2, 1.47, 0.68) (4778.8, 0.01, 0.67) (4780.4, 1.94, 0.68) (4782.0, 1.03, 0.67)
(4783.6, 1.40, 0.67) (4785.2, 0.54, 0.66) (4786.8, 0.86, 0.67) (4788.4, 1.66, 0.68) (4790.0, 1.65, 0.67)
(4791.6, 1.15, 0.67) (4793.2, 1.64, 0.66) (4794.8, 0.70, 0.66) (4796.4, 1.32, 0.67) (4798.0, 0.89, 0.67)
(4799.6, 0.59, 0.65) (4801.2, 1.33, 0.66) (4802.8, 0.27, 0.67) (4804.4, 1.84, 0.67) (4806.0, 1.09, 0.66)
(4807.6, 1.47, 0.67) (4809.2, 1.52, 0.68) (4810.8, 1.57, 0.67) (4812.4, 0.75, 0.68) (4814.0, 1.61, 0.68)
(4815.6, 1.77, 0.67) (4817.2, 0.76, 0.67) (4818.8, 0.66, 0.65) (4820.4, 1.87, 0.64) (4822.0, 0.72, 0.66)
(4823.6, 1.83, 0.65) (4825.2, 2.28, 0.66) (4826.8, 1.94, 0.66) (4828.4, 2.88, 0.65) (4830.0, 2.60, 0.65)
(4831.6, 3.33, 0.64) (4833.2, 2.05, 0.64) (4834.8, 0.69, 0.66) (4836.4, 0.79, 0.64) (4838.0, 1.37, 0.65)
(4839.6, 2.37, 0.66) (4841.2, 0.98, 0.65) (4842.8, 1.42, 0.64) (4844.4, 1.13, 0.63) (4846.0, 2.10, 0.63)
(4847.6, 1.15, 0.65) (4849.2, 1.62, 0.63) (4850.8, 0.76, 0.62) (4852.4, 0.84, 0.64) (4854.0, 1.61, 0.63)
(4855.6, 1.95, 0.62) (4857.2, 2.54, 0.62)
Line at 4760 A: [O II] 3727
